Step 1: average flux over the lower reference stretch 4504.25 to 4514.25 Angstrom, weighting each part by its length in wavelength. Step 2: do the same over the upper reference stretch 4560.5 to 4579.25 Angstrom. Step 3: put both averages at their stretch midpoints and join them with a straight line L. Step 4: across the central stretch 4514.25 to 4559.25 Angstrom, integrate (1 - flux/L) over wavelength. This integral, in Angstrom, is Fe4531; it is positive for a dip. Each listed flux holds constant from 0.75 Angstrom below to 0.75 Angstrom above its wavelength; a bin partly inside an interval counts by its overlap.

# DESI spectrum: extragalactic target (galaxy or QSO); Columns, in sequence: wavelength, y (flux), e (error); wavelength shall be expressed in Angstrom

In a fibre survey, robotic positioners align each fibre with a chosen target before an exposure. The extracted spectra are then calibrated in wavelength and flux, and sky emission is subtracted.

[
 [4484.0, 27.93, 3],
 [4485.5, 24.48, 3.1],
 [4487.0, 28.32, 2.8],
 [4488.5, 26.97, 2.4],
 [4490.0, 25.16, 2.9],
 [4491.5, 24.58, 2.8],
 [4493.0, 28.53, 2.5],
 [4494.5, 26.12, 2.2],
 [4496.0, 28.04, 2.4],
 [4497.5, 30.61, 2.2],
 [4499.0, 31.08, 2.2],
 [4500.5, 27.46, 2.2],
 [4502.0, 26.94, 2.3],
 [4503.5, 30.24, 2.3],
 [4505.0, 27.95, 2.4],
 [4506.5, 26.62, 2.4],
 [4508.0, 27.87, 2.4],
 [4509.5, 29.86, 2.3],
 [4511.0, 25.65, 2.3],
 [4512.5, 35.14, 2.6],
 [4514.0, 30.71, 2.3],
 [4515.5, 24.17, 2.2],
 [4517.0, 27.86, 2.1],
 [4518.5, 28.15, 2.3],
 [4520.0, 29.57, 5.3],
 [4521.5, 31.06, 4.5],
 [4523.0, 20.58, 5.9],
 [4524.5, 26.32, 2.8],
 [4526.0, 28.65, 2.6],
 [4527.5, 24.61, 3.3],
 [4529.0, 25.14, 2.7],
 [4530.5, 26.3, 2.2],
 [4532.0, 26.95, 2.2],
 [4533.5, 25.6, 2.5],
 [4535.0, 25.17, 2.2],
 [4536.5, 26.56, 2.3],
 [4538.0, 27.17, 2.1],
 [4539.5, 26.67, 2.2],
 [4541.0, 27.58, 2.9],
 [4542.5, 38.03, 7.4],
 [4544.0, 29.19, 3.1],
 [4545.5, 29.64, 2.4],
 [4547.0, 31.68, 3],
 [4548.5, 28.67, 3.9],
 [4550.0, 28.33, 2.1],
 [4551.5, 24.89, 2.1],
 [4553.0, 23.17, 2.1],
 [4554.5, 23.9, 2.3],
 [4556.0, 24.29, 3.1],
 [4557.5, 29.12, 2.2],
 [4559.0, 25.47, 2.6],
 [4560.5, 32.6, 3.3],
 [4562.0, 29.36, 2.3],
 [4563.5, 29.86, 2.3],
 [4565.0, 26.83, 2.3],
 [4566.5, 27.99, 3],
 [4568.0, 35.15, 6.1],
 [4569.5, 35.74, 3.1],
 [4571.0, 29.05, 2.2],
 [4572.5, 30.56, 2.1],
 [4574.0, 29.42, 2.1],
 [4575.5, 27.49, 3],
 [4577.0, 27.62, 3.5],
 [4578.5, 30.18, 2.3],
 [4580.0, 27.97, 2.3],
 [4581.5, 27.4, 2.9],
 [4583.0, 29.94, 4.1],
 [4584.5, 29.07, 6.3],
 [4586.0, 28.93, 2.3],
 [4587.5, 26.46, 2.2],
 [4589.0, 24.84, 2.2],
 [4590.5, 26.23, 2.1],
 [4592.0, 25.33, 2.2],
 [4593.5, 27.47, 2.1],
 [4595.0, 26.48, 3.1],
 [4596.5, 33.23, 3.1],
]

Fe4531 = 3.5 Angstrom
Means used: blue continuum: 29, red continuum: 30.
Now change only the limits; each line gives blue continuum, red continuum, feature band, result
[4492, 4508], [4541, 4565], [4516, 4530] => 0.76 Angstrom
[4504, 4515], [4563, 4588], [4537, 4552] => 0.01 Angstrom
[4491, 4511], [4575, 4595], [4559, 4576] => -1.54 Angstrom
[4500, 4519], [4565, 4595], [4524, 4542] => 1.21 Angstrom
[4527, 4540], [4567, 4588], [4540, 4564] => -0.81 Angstrom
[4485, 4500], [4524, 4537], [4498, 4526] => -1.51 Angstrom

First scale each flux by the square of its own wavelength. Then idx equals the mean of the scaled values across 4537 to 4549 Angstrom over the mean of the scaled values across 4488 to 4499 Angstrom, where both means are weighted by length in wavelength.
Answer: 1.11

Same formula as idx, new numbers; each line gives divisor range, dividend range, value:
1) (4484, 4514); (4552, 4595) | 1.04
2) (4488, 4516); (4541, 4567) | 1.03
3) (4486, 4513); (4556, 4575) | 1.09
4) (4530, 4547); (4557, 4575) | 1.08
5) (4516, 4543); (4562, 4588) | 1.10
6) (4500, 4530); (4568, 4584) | 1.10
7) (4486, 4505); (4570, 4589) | 1.07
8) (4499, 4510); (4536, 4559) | 1.00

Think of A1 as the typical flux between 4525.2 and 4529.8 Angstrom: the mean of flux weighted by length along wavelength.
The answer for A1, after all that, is 26.1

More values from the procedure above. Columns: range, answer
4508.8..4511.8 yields 27.8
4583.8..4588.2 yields 28.2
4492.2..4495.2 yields 27.3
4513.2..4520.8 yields 28.2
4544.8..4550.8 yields 29.5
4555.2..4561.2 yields 27.8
